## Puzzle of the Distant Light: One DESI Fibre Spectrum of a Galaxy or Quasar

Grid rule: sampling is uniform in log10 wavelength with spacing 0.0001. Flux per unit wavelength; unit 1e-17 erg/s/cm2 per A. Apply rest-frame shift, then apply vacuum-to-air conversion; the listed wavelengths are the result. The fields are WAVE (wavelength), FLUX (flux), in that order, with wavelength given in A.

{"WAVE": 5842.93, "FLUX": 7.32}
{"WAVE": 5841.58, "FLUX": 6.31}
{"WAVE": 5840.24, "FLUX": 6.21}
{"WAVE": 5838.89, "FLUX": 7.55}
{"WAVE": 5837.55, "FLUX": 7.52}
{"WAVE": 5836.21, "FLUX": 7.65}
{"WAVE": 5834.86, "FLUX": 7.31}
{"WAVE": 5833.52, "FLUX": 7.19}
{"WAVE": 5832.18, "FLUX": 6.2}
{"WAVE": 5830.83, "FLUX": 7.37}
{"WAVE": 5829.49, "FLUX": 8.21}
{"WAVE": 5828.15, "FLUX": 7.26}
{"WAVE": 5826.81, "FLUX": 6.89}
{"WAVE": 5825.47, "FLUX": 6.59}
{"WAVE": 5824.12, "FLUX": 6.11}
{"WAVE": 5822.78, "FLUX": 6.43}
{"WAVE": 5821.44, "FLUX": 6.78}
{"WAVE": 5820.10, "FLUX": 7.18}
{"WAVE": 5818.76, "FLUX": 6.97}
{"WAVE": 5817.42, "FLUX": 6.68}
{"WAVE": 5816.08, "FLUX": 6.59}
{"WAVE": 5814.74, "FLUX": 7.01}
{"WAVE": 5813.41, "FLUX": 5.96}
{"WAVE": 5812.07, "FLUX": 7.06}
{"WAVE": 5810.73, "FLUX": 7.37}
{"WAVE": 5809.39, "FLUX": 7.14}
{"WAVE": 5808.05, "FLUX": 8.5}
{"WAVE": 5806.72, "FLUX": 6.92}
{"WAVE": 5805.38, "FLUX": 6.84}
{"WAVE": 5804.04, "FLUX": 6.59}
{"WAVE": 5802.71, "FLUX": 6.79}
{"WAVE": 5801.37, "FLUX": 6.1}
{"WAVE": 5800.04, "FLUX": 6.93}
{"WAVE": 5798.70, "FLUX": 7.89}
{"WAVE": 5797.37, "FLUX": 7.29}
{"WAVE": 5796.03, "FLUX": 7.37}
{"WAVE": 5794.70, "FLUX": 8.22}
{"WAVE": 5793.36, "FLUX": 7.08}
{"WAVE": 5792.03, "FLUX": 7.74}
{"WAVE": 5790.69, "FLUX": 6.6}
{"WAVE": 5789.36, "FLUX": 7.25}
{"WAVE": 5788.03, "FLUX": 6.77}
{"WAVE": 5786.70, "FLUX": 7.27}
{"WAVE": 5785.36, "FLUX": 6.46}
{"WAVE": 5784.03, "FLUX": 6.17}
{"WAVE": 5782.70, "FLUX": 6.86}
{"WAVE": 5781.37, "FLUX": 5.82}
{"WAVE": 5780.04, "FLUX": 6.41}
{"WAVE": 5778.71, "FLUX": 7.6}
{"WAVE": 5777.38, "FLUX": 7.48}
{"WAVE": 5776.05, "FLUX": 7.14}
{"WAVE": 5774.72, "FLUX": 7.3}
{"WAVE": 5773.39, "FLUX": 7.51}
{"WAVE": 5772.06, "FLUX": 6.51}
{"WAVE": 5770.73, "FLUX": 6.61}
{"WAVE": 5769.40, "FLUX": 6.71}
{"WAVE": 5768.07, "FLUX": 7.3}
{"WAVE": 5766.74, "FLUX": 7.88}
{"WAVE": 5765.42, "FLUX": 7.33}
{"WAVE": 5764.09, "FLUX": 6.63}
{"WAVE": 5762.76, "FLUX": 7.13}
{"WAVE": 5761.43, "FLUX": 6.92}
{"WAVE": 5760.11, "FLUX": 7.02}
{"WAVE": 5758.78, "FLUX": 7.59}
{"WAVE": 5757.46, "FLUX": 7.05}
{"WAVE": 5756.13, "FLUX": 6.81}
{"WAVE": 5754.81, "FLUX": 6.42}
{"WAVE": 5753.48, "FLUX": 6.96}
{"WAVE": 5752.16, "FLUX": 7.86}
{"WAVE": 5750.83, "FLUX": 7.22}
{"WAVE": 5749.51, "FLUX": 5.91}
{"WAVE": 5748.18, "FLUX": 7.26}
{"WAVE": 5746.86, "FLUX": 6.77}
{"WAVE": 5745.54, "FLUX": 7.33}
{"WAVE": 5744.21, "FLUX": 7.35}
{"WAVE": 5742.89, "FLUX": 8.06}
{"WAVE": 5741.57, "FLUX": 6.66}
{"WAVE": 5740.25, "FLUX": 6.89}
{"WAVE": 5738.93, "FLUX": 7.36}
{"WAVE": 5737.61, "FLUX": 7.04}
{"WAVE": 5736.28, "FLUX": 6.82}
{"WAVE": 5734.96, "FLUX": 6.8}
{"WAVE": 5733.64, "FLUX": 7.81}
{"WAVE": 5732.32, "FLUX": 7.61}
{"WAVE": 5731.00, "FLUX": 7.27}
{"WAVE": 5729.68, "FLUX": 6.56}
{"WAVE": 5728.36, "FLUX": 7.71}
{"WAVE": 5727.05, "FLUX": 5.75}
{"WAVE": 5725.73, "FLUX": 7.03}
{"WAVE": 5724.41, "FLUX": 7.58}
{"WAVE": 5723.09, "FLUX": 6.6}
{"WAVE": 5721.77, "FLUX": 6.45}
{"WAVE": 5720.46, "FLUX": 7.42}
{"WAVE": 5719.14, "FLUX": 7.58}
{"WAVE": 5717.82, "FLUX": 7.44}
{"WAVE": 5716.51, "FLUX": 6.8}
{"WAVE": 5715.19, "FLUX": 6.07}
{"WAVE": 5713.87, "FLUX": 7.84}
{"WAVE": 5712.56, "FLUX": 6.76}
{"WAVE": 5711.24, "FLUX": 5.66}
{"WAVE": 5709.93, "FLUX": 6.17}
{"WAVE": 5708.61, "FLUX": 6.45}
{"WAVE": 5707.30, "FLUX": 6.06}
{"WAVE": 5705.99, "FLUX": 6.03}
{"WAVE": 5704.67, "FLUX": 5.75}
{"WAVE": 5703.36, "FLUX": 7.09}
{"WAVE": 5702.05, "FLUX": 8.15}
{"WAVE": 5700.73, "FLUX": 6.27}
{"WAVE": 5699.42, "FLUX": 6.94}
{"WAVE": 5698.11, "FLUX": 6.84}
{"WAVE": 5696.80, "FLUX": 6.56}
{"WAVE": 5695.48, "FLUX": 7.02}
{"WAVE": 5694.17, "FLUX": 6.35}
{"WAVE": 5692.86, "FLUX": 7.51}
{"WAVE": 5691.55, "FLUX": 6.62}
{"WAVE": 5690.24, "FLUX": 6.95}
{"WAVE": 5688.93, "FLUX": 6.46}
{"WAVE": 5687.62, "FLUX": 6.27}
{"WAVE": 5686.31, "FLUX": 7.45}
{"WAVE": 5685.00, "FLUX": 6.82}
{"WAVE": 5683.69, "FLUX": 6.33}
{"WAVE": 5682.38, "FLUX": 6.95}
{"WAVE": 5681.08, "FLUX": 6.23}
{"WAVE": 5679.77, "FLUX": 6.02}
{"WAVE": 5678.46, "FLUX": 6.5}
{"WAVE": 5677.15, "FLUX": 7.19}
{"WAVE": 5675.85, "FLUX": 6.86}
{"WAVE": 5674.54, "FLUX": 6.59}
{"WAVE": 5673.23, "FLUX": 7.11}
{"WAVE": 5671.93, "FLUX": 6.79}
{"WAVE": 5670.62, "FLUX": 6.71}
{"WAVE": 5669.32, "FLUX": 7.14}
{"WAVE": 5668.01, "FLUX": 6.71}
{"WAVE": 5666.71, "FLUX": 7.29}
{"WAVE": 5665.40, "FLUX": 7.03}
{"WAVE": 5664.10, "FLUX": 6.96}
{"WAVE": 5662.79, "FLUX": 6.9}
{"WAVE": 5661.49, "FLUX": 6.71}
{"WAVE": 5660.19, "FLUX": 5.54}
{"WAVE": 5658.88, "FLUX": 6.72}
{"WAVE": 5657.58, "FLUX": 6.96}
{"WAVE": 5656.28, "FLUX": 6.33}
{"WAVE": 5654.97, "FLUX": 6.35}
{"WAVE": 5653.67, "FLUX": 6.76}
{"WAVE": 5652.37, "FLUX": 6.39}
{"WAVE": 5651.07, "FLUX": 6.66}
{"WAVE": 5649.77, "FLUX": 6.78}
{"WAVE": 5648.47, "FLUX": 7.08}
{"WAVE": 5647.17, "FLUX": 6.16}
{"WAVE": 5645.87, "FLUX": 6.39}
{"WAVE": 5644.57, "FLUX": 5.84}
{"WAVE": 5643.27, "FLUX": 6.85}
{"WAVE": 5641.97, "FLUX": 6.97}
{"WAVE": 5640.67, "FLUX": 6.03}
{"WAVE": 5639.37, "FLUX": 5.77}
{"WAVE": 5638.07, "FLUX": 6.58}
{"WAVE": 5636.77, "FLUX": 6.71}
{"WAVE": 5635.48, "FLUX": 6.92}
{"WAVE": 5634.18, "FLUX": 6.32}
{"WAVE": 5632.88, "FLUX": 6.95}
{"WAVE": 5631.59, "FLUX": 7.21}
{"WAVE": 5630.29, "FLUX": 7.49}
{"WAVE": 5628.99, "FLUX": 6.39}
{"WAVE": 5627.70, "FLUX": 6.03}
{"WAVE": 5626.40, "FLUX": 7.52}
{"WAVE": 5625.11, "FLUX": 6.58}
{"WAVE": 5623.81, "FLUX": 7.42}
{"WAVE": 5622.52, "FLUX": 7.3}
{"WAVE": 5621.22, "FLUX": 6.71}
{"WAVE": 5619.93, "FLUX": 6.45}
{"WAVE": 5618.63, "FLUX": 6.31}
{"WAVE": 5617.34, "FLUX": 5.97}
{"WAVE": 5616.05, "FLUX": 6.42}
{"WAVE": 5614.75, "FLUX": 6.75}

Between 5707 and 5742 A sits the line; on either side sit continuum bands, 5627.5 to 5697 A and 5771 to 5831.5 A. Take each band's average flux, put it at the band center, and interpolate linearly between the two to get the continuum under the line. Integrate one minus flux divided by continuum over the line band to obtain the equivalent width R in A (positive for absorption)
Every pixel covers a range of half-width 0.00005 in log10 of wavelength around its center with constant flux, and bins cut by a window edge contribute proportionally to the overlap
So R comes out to -0.44 A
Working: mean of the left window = 6.68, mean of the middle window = 6.91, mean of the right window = 7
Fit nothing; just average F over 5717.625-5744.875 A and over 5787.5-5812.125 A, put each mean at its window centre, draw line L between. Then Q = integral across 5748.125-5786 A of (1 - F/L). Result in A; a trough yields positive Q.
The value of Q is 1.1 A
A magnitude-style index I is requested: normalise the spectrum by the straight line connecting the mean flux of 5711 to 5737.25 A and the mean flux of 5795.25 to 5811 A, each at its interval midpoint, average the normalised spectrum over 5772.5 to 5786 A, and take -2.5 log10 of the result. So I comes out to 0.04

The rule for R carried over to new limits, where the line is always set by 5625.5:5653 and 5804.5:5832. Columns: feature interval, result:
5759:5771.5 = -0.37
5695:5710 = 0.27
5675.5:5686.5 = 0.06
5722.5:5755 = -1.23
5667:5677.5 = -0.32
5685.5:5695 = -0.12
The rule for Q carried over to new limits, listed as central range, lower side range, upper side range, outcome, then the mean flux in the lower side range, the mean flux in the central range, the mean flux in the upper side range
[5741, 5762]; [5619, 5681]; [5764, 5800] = -0.25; 6.69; 7.08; 7.09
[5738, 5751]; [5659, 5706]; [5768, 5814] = -0.33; 6.75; 7.08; 7.01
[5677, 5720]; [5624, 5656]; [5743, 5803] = 0.69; 6.62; 6.7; 7.05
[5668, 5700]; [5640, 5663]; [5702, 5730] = -0.61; 6.52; 6.76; 6.75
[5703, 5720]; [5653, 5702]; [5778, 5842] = 0.52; 6.74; 6.59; 6.98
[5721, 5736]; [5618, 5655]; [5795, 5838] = -0.36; 6.66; 7.02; 7.03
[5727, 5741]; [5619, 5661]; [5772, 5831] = -0.54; 6.63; 7.11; 7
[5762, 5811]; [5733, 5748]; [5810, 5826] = -1.12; 7.17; 7.06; 6.73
